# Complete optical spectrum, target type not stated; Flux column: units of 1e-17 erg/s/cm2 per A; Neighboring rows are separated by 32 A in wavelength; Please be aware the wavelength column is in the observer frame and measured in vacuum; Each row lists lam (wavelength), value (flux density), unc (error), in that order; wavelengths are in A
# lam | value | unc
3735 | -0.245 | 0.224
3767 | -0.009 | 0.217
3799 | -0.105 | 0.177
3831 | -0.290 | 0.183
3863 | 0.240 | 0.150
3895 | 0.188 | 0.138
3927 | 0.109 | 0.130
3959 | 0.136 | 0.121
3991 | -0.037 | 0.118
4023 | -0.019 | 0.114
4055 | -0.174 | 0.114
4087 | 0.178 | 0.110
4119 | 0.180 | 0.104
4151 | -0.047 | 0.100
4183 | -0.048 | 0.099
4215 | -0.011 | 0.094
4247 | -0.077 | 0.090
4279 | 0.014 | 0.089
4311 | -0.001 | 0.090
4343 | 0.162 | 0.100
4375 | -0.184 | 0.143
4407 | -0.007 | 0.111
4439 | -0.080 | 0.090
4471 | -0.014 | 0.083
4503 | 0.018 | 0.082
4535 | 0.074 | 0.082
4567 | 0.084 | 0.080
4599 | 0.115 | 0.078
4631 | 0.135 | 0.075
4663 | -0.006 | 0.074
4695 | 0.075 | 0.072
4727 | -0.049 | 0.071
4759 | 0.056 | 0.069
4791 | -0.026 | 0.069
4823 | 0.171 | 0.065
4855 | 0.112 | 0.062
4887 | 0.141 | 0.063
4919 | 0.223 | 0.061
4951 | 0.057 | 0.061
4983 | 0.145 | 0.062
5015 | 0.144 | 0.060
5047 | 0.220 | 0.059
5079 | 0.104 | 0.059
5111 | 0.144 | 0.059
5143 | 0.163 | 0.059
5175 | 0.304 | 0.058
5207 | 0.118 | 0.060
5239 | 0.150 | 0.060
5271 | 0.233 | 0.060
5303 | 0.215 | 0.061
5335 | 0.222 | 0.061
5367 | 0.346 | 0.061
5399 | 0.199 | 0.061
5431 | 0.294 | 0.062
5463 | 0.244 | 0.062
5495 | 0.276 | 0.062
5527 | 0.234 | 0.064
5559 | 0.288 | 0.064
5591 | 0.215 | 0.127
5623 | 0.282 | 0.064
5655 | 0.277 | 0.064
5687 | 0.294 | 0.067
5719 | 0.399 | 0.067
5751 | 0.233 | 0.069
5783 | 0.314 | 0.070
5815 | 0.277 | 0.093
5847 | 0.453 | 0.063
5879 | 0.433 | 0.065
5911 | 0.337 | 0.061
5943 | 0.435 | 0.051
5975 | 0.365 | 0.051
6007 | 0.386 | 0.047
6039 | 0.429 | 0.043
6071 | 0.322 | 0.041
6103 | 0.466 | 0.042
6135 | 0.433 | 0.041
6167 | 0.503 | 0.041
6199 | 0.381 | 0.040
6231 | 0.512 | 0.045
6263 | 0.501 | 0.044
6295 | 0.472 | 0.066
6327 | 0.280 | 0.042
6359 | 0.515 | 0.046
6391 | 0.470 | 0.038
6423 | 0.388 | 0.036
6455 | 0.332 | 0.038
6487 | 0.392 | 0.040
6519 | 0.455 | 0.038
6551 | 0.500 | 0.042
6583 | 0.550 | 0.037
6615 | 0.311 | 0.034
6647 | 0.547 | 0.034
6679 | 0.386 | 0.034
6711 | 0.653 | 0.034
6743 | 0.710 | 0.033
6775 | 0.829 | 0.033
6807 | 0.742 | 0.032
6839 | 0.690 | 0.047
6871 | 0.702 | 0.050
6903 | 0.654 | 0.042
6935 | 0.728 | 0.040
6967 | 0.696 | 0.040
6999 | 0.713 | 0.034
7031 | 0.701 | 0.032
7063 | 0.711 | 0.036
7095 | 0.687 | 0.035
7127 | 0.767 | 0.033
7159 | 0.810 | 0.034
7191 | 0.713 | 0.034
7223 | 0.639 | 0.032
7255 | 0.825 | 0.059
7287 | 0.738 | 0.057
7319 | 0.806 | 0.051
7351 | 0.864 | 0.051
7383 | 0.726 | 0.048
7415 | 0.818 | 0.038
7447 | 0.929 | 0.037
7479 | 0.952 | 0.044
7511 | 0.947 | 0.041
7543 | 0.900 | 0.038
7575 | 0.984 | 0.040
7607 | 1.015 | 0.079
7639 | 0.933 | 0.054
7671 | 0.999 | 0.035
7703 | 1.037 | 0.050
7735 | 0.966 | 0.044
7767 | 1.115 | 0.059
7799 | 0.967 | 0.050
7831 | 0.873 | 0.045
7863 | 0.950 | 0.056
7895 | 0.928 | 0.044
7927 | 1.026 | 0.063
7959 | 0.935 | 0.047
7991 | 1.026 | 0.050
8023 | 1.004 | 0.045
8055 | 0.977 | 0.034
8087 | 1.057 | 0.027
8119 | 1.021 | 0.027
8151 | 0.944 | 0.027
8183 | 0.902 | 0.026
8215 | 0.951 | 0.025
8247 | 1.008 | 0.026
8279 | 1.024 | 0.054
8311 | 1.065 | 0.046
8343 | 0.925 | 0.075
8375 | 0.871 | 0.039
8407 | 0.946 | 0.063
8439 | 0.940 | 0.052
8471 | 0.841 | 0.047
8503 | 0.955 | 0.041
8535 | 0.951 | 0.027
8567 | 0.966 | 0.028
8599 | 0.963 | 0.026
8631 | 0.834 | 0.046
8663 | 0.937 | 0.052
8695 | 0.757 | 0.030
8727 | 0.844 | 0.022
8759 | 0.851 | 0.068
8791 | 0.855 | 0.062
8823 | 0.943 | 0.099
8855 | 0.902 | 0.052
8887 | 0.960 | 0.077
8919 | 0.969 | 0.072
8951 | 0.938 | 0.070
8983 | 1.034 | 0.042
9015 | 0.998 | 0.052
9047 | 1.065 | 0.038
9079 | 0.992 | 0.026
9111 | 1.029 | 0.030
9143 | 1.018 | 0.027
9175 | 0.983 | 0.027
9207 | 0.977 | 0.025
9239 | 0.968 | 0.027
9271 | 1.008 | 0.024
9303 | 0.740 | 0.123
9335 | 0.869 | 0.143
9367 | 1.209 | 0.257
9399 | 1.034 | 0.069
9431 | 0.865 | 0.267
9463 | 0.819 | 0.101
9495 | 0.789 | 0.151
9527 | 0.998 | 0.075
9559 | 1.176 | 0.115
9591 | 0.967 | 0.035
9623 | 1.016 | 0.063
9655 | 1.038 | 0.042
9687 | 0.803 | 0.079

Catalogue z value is 0.68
